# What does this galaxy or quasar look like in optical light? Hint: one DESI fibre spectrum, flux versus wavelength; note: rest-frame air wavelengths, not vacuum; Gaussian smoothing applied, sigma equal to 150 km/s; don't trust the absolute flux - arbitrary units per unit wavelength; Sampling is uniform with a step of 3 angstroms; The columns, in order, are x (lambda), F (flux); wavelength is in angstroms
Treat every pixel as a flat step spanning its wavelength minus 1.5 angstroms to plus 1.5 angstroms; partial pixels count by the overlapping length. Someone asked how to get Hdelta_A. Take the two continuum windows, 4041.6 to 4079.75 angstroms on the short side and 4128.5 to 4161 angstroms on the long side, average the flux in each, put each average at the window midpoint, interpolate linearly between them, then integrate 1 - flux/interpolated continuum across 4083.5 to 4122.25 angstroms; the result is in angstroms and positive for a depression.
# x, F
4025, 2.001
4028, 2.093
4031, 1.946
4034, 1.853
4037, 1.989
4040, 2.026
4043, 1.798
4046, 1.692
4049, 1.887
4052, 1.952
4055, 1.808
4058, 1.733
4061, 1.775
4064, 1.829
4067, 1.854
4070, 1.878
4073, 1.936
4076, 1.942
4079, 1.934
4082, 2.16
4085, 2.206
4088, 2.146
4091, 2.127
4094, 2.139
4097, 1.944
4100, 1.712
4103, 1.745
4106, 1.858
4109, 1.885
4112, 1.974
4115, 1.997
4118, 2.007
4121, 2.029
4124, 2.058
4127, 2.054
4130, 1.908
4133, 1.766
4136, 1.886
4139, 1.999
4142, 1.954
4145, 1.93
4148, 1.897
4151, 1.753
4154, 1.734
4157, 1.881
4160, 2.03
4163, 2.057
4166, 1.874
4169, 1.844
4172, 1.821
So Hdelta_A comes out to -2.4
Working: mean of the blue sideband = 1.85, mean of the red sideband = 1.88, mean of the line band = 1.98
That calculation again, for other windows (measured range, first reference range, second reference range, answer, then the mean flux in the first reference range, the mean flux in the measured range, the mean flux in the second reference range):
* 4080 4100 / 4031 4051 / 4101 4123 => -1.8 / 1.88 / 2.09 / 1.93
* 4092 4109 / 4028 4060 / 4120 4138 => 0.3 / 1.88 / 1.89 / 1.95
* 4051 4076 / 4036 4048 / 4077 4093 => 1.8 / 1.87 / 1.85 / 2.11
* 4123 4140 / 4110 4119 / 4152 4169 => 0.1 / 1.99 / 1.94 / 1.9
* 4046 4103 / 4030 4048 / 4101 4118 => -1.2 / 1.88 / 1.93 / 1.9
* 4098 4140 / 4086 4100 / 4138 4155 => 1.0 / 2.05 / 1.92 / 1.88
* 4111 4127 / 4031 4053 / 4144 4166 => -1.1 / 1.89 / 2.02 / 1.9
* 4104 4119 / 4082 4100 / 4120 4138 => 0.6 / 2.08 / 1.94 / 1.95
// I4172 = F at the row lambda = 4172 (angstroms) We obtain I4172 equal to 1.821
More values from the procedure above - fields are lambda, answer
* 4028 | 2.093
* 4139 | 1.999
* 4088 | 2.146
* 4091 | 2.127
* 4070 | 1.878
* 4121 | 2.029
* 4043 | 1.798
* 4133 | 1.766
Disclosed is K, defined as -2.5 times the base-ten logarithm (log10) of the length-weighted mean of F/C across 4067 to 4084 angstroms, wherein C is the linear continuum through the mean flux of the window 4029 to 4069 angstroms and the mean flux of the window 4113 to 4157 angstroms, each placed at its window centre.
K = -0.05 mag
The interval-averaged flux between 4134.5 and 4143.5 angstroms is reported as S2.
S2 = 1.95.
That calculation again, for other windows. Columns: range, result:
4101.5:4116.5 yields 1.89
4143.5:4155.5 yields 1.83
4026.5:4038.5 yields 1.97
